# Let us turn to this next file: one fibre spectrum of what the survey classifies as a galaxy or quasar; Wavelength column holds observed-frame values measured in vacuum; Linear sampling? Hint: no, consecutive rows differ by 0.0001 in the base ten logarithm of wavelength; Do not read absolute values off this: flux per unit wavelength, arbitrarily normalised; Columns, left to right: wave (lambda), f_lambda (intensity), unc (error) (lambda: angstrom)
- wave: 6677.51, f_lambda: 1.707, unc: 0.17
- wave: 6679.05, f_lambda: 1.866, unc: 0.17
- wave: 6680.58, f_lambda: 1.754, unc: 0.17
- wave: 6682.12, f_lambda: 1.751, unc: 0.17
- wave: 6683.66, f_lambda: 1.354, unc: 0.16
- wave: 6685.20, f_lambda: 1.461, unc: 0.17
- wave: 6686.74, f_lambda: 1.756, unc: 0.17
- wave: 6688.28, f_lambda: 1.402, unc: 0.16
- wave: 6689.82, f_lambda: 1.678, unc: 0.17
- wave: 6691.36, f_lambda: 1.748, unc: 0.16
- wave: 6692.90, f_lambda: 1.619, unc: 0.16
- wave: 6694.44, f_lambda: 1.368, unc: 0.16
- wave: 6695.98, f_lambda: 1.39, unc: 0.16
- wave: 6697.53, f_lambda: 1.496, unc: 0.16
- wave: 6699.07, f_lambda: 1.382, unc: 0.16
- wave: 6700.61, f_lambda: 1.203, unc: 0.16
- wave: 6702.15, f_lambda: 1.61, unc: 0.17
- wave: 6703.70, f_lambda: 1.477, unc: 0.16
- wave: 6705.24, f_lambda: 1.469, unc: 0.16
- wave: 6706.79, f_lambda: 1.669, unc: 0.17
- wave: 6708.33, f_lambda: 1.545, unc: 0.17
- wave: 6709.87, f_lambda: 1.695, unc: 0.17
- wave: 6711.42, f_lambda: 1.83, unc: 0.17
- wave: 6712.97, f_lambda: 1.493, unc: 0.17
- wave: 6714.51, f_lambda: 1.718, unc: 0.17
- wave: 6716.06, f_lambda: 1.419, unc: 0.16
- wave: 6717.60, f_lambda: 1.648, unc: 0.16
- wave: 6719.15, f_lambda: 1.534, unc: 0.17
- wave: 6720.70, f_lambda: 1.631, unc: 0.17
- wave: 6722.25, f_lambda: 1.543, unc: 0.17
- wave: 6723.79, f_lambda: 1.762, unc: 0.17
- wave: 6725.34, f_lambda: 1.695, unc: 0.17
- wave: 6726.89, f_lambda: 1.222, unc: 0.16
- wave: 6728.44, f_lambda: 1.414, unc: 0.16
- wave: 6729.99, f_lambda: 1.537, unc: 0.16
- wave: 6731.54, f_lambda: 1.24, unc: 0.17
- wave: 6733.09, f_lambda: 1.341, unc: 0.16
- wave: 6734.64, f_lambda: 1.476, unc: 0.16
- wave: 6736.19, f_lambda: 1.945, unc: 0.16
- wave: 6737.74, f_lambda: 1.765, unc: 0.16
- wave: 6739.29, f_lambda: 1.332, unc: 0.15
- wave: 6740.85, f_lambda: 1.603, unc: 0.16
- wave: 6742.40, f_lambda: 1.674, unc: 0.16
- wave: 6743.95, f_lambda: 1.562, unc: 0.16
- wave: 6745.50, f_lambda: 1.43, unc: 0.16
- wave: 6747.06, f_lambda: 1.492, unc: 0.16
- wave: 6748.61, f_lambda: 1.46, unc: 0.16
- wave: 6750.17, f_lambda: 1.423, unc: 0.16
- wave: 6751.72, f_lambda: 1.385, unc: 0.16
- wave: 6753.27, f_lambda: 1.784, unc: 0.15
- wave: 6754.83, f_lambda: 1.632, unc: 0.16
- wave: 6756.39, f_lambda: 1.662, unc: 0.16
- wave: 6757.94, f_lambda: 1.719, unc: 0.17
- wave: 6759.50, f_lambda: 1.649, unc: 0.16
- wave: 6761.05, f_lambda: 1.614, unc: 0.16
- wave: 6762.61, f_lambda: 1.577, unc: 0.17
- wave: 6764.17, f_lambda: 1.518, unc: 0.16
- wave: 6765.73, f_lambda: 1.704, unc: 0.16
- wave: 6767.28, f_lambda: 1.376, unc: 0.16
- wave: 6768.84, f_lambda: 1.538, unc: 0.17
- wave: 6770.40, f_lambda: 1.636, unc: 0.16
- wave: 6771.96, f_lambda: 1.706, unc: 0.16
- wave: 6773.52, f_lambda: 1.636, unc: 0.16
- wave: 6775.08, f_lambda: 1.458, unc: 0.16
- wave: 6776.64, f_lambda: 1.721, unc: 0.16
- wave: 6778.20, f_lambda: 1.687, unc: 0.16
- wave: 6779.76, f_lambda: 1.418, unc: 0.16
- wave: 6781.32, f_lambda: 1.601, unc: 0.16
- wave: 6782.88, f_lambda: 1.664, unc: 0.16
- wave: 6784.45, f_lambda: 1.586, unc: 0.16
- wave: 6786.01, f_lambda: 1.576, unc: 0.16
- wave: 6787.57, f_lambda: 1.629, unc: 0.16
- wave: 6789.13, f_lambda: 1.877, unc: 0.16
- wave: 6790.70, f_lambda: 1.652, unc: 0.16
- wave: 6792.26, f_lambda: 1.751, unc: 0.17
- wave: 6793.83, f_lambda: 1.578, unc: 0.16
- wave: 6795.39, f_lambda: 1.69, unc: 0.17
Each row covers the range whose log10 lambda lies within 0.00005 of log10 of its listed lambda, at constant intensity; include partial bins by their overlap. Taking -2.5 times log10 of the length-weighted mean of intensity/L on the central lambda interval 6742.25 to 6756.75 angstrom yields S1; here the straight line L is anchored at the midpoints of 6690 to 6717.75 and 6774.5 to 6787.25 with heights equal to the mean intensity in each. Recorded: 0.02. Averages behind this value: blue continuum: 1.54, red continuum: 1.59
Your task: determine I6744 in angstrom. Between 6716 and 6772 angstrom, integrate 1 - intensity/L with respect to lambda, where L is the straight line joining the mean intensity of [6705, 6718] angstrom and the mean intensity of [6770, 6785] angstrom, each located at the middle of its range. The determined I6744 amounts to 1.90 angstrom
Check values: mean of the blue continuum 1.61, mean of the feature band 1.56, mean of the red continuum 1.61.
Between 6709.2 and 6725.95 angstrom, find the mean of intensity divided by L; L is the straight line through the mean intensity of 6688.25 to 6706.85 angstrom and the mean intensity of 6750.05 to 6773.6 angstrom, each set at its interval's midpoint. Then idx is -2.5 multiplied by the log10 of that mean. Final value -0.070 mag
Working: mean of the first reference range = 1.5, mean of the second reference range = 1.6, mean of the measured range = 1.63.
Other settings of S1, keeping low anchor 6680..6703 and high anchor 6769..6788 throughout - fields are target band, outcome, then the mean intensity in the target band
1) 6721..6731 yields 0.023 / 1.53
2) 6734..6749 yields -0.003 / 1.58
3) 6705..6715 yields -0.063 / 1.64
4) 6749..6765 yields -0.003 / 1.59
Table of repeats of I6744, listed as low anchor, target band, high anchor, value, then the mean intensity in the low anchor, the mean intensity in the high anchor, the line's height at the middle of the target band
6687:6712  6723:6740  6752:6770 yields 0.6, 1.54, 1.61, 1.58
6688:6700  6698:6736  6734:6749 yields 0.3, 1.51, 1.58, 1.54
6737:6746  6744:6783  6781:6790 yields 0.8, 1.56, 1.66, 1.61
